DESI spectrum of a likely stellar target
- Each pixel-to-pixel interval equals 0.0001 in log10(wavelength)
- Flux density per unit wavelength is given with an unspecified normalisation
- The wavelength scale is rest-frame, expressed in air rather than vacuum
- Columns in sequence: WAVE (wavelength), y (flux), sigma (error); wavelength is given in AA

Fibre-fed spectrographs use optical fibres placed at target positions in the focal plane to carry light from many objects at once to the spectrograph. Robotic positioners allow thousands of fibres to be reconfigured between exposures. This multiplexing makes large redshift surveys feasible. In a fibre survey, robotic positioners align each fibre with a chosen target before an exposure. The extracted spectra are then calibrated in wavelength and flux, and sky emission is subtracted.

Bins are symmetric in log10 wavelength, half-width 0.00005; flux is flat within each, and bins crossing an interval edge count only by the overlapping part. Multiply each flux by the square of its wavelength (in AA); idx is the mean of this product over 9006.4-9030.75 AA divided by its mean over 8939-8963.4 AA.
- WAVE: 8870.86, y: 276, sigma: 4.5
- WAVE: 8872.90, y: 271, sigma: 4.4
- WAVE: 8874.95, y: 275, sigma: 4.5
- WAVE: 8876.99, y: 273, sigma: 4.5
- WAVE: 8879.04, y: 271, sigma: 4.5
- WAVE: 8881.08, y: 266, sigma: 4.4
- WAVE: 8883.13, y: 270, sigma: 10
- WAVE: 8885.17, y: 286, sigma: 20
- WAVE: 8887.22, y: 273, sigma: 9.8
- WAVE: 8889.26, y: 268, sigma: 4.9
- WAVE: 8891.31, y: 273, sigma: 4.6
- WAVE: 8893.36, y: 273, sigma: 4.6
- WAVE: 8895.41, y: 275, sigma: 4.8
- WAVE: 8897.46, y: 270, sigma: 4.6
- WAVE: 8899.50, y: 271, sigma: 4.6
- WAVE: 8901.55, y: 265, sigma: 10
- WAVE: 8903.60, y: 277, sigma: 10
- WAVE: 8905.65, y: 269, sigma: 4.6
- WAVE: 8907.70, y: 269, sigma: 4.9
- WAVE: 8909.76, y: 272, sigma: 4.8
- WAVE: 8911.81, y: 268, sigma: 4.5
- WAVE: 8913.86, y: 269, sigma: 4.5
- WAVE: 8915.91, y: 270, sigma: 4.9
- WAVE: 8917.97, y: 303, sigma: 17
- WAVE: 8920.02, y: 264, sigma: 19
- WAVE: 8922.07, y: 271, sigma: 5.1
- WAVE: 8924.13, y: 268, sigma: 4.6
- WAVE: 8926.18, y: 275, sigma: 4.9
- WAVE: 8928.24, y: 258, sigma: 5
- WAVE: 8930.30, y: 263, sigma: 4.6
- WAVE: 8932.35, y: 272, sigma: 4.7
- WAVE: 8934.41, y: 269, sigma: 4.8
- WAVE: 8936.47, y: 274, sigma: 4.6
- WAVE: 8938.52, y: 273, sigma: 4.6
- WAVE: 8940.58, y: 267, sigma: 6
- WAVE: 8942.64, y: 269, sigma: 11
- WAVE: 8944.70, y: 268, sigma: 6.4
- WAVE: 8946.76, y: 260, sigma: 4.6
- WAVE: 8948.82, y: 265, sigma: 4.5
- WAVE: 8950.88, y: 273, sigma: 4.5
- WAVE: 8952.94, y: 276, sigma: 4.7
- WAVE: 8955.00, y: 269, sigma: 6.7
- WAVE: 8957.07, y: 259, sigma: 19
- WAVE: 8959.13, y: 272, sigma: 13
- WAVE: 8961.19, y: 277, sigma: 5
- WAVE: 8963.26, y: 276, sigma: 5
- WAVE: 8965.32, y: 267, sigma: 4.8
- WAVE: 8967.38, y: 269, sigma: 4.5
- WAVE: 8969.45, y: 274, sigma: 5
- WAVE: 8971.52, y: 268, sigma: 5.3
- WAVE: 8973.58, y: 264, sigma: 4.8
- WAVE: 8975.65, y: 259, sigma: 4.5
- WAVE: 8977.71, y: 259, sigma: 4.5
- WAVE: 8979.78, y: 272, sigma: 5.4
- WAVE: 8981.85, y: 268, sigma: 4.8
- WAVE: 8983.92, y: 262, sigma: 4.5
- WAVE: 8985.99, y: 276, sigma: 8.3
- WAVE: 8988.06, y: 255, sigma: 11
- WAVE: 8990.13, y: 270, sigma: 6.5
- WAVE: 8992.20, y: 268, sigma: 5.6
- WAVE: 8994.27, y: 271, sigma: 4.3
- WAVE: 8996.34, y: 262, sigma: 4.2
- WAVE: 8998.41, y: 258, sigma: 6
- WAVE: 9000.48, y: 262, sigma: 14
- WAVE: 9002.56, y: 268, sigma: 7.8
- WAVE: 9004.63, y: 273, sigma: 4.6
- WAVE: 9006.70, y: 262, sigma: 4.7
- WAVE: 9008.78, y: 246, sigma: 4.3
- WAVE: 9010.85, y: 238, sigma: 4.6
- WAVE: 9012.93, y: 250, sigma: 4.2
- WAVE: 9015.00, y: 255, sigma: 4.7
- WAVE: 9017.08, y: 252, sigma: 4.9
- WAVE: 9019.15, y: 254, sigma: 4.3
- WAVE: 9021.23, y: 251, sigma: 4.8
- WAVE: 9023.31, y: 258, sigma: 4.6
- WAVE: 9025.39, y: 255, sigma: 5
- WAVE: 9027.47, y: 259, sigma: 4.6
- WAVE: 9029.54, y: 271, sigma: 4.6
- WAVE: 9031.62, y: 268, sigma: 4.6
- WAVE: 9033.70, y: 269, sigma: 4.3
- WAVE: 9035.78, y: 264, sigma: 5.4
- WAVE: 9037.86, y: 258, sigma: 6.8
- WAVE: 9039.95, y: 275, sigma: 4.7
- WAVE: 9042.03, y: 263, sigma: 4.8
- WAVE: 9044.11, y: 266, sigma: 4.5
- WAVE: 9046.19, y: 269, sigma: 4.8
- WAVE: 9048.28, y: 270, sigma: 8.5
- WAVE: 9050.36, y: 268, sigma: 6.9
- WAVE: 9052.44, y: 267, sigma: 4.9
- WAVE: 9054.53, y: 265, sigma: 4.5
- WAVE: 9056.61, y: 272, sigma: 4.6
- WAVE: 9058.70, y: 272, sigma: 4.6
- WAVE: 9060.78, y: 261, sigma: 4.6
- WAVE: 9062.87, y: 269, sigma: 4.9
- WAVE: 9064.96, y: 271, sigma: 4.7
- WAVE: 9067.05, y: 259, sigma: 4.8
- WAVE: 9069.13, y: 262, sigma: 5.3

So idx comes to 1.0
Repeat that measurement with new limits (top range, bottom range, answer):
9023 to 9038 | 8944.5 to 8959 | 1.00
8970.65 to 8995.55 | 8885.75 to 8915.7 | 1.00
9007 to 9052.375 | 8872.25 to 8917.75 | 0.99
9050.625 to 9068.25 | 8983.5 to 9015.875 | 1.04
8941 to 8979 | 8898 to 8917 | 1.00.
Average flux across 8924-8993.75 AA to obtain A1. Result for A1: 268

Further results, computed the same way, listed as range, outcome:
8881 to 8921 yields 273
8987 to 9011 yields 262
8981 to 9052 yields 262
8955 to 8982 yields 268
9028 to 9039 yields 266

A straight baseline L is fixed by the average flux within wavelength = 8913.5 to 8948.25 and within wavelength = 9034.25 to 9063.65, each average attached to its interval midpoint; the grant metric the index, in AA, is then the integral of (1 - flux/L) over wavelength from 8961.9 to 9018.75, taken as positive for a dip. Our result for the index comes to 1.17 AA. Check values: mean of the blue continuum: 270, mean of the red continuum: 267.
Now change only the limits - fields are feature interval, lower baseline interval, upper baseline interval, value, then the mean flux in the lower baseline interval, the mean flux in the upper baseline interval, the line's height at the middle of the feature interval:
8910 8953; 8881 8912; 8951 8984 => 0.0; 272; 268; 270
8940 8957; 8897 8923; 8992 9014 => -0.1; 272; 260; 267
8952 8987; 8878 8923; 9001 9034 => -0.6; 272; 258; 264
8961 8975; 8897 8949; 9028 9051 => -0.1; 270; 267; 269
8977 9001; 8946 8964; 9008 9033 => -0.3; 270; 255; 262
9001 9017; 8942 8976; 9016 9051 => 0.5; 269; 263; 265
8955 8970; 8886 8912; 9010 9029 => -0.5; 271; 253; 262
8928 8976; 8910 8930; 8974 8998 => 0.0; 271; 265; 269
